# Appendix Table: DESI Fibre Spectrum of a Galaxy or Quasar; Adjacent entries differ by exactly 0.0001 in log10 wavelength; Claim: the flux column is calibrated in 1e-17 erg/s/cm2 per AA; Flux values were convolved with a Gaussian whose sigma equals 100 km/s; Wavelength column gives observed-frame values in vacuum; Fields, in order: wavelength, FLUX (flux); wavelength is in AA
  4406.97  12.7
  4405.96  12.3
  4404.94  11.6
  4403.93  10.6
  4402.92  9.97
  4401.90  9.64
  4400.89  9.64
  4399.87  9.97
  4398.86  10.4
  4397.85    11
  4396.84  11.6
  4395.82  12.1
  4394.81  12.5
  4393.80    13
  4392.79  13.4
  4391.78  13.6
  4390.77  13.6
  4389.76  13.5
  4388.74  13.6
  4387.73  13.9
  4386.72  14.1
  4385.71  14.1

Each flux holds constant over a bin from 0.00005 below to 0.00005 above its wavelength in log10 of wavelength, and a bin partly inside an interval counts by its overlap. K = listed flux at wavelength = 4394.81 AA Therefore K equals 12.5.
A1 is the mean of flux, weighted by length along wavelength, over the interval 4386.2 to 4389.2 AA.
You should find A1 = 13.9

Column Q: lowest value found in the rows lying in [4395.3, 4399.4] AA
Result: 10.4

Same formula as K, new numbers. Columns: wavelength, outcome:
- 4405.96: 12.3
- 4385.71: 14.1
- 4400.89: 9.64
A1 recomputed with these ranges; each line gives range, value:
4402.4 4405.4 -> 10.7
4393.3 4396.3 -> 12.6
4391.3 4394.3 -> 13.3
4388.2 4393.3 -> 13.5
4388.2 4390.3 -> 13.5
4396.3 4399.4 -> 11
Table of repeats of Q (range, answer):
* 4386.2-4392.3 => 13.5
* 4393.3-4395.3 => 12.5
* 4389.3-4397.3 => 11.6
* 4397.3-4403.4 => 9.64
